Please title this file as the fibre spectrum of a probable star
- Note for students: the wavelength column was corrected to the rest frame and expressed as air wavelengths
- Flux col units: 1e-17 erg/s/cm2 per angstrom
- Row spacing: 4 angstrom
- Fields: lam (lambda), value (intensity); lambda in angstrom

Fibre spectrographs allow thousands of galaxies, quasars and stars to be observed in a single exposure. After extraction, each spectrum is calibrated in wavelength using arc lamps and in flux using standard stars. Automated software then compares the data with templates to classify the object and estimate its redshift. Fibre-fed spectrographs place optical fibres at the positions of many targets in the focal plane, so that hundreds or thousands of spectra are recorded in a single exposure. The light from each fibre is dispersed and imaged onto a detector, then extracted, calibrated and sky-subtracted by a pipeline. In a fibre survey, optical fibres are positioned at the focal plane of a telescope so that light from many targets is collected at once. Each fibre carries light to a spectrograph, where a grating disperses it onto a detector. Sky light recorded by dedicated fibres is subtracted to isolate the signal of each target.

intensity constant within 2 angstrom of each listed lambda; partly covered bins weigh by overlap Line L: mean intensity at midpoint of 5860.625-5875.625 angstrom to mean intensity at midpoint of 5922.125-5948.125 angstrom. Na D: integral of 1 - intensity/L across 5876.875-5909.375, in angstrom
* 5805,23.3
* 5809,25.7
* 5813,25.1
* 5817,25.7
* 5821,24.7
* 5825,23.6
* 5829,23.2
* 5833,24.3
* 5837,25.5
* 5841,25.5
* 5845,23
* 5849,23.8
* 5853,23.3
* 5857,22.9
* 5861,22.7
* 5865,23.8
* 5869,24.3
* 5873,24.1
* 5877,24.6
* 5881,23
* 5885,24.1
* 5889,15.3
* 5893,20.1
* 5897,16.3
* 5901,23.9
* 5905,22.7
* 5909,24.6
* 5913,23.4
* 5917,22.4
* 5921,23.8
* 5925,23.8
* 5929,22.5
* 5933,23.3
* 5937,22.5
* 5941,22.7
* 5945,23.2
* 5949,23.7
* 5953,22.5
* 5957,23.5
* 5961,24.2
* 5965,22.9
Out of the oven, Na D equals 3.1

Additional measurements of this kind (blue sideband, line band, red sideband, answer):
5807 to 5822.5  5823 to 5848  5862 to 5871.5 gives 0.6 angstrom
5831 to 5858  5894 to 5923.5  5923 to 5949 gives 1.2 angstrom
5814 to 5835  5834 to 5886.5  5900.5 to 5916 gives 0.2 angstrom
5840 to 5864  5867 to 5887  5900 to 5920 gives -0.5 angstrom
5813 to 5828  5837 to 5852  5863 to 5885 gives 0.1 angstrom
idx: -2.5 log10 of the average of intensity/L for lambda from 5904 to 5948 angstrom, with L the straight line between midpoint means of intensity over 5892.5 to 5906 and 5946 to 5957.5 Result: -0.06 mag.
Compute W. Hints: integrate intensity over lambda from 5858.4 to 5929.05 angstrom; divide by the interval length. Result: 22.5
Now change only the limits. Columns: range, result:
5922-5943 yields 23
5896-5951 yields 22.9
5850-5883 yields 23.6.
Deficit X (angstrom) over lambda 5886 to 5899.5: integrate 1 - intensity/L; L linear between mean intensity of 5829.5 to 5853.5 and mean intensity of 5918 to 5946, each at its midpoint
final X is 3.2 angstrom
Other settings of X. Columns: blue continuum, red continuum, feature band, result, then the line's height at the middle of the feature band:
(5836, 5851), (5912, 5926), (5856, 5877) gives 0.32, 24.1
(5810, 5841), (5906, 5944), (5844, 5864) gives 0.89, 24.3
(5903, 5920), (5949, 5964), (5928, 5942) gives 0.35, 23.4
